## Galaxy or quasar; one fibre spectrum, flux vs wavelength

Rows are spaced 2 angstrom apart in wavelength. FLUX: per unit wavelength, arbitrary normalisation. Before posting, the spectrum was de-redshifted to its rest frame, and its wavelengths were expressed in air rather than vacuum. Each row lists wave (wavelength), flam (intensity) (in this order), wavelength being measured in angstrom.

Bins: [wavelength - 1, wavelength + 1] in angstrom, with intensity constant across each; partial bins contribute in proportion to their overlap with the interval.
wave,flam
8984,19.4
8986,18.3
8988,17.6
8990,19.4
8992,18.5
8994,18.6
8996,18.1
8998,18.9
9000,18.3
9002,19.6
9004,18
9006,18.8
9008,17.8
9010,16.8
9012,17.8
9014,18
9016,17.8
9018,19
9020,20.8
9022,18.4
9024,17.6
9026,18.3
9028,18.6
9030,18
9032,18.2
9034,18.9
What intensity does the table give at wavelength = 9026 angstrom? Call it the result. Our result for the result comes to 18.3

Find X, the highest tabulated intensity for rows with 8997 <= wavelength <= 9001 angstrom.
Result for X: 18.9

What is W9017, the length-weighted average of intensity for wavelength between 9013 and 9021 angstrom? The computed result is 18.9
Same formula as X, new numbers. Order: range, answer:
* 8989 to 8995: 19.4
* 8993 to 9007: 19.6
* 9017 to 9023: 20.8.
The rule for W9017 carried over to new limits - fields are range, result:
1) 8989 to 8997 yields 18.6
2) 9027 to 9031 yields 18.3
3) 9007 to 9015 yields 17.6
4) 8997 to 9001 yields 18.6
